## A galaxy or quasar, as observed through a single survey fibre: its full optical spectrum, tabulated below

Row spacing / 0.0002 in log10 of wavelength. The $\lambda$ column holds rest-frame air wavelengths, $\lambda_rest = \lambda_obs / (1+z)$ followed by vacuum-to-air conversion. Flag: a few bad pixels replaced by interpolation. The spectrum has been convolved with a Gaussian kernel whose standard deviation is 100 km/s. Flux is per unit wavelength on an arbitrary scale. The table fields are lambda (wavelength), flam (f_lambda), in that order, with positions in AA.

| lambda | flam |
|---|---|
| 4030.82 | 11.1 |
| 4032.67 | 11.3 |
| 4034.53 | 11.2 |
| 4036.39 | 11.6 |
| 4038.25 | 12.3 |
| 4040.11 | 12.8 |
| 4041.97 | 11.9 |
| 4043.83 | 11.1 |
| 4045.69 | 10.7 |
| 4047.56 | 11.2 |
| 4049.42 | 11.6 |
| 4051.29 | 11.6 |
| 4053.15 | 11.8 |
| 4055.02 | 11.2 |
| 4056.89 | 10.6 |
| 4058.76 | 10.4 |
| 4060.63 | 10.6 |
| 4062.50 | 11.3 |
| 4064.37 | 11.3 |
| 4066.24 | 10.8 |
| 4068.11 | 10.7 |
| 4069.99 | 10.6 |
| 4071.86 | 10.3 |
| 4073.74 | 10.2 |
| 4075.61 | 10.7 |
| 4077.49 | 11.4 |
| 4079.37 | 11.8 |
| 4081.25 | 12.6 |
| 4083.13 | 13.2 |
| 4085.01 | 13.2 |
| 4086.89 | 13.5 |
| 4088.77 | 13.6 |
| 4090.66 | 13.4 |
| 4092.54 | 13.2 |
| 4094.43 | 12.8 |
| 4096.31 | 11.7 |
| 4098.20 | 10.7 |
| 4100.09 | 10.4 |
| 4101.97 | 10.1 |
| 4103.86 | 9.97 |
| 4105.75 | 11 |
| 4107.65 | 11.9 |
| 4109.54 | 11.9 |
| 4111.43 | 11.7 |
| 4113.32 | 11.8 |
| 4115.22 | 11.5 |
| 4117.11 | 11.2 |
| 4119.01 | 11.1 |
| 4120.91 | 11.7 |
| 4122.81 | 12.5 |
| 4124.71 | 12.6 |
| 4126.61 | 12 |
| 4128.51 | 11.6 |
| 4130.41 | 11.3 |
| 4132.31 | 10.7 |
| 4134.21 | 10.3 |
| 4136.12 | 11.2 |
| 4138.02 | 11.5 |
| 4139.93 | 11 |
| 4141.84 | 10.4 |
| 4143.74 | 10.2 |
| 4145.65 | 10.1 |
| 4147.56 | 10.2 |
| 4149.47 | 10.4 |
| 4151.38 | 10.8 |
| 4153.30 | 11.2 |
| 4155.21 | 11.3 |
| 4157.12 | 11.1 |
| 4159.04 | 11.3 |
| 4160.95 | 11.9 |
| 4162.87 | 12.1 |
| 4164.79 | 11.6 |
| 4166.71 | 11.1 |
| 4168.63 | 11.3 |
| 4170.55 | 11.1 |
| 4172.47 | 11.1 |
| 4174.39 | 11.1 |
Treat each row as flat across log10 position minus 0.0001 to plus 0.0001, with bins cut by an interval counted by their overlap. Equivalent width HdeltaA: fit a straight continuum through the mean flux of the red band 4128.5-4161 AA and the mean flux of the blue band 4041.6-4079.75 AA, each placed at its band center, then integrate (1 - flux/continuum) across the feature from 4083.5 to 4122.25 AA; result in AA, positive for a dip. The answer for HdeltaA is -3.2 AA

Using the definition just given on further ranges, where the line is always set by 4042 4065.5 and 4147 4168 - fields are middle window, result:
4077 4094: -2.7 AA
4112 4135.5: -0.7 AA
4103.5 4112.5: -0.2 AA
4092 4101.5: -0.4 AA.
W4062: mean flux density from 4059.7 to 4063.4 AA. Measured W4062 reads 10.9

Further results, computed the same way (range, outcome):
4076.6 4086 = 12.5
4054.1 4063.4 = 10.8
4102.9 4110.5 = 11.2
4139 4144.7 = 10.5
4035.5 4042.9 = 12.2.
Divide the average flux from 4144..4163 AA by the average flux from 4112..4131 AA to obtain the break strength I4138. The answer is 0.9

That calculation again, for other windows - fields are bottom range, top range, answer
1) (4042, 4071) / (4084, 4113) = 1.08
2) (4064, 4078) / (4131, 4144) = 1.01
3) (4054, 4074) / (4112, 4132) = 1.09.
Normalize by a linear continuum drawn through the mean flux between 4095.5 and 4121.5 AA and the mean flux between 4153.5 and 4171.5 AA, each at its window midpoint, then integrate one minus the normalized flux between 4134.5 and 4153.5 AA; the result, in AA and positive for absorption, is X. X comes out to 1.1 AA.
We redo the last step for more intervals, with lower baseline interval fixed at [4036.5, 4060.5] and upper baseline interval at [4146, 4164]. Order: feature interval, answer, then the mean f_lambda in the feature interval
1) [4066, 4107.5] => -1.28 AA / 11.6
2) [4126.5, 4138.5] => 0.01 AA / 11.2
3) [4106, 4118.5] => -0.42 AA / 11.6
